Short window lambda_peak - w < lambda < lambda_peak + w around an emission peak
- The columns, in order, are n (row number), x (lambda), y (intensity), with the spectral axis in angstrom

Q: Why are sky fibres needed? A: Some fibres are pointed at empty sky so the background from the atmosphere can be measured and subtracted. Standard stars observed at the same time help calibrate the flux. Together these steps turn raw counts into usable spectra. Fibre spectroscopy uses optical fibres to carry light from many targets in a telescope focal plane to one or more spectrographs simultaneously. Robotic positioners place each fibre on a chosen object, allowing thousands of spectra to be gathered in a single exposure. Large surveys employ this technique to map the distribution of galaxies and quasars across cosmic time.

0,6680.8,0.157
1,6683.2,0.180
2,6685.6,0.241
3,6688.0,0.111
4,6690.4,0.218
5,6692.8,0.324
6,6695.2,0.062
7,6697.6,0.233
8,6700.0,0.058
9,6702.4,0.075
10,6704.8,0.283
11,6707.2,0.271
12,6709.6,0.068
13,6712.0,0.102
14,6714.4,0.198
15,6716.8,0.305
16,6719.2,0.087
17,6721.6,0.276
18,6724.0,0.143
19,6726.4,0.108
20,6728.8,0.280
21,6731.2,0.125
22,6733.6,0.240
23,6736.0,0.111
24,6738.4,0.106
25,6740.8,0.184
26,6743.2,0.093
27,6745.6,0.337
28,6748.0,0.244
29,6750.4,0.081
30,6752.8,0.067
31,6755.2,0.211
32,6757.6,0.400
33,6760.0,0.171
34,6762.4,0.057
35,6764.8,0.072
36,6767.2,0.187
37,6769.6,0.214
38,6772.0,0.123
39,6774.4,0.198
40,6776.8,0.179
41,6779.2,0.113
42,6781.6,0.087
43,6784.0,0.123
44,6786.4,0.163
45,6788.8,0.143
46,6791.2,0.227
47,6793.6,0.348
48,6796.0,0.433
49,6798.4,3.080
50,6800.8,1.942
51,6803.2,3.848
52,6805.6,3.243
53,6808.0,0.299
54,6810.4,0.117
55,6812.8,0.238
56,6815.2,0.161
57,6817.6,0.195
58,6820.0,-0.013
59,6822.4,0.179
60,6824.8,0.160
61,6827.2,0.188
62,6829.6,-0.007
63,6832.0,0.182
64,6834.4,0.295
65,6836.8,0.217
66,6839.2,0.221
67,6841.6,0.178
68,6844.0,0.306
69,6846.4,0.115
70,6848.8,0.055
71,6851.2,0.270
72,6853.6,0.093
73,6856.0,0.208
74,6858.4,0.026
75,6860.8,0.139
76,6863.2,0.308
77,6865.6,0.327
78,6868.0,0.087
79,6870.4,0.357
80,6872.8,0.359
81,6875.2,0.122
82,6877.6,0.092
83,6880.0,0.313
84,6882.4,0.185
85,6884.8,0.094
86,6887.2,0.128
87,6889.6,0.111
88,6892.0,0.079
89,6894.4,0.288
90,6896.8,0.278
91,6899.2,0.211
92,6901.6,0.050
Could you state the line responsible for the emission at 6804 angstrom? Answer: [O II]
